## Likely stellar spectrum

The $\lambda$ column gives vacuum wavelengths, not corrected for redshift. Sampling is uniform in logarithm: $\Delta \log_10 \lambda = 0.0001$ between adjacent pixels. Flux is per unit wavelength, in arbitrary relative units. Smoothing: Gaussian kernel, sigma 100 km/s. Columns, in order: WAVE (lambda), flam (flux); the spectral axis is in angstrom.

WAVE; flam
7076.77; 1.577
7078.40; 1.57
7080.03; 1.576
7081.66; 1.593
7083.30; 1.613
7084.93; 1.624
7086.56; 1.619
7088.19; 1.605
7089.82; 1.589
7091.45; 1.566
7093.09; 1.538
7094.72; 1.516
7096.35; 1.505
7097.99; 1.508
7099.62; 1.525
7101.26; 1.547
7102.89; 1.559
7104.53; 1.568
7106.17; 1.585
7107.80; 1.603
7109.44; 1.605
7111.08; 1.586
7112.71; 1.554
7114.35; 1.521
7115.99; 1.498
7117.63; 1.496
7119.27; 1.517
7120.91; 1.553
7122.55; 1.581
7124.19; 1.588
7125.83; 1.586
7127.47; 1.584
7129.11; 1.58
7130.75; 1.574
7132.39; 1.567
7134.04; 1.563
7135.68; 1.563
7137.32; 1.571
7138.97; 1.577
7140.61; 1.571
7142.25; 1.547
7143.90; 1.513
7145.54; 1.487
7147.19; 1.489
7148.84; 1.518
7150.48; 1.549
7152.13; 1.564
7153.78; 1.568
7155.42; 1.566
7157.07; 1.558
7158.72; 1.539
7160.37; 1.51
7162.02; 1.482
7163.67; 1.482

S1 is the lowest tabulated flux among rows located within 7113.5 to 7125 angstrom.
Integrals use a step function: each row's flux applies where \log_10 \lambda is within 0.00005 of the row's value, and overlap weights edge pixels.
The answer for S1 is 1.496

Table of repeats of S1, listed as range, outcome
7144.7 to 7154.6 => 1.487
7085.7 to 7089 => 1.605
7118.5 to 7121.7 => 1.517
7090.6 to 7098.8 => 1.505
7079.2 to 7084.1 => 1.576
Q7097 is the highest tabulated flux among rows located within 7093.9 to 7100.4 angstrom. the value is 1.525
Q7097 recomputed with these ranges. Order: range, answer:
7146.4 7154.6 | 1.568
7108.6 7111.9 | 1.605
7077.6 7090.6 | 1.624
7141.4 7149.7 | 1.547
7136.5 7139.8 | 1.577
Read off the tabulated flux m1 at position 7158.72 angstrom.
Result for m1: 1.539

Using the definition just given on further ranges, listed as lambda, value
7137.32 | 1.571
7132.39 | 1.567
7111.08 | 1.586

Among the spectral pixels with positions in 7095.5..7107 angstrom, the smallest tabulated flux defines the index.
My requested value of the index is 1.505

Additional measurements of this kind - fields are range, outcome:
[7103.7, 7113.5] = 1.554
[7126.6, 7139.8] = 1.563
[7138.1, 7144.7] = 1.513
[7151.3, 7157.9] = 1.558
